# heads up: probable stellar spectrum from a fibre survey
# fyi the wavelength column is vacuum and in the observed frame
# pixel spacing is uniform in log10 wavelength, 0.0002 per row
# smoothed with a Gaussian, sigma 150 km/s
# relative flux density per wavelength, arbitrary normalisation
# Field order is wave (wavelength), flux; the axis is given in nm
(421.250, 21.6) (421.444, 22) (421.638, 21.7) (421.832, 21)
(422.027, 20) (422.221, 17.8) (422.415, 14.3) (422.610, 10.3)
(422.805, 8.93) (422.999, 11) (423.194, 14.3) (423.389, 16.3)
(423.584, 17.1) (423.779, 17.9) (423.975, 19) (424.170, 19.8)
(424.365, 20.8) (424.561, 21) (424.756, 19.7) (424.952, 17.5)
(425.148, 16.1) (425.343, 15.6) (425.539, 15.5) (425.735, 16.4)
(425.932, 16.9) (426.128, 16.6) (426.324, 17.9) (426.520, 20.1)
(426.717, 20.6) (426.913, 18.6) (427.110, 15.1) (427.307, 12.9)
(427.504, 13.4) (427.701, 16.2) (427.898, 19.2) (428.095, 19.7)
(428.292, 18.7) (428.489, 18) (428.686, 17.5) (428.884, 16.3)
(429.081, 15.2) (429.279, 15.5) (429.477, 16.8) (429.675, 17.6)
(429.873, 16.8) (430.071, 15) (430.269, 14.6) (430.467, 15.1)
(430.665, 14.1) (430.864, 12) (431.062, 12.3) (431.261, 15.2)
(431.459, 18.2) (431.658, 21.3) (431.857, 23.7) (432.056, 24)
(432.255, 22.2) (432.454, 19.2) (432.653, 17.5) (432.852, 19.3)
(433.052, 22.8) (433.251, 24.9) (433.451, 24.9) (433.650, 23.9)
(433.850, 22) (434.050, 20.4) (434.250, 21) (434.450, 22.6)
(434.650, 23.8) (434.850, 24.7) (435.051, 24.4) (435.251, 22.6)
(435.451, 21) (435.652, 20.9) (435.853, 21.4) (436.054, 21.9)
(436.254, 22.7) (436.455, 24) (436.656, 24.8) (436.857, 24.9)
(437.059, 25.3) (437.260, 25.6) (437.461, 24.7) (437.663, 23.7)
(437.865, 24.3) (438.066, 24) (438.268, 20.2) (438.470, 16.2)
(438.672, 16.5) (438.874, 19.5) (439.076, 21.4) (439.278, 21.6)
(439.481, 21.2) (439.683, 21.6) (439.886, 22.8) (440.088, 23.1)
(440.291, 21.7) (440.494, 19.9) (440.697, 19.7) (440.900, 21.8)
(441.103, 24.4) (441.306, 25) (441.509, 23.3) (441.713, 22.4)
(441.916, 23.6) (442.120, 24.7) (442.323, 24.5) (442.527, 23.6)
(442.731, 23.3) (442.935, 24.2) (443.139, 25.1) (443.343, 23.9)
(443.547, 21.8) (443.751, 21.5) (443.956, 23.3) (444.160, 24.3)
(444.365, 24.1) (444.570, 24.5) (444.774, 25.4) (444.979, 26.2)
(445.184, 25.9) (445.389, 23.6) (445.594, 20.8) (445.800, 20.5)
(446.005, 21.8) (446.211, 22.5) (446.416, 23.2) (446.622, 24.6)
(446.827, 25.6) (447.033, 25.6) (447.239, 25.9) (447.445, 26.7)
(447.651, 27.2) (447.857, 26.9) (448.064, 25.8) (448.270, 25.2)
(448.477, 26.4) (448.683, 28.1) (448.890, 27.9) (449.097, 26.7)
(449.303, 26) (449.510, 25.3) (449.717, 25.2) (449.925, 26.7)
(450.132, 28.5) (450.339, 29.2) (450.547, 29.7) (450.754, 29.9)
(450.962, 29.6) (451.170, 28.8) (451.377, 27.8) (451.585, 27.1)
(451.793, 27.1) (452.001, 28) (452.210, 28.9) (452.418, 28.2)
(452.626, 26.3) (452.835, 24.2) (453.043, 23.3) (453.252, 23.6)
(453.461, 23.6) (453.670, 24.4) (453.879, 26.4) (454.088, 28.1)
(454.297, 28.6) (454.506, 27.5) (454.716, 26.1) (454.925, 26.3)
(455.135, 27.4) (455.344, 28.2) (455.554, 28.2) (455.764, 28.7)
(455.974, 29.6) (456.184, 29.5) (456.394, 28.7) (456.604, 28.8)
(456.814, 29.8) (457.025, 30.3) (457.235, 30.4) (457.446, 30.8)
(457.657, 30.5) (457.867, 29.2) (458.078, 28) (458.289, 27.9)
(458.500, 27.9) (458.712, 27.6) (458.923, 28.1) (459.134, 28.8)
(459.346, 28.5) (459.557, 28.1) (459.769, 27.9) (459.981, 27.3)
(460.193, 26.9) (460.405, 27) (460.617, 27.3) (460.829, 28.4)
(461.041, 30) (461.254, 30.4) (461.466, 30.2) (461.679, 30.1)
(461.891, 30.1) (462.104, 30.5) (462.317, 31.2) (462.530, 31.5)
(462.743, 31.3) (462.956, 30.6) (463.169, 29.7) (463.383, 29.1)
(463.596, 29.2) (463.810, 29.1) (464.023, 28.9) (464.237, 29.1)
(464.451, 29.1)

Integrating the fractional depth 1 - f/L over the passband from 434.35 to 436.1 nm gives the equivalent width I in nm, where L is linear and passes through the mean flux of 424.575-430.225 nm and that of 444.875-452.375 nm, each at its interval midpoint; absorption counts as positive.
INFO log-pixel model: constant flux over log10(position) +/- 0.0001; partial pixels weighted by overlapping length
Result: -0.19 nm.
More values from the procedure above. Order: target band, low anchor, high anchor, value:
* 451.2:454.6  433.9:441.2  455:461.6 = 0.07 nm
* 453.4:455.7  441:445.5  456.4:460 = 0.06 nm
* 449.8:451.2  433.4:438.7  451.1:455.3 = -0.15 nm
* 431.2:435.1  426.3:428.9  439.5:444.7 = -0.44 nm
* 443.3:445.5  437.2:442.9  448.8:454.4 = 0.00 nm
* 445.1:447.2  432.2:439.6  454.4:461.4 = 0.14 nm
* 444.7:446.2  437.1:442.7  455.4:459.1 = 0.07 nm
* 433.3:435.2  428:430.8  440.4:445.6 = -0.42 nm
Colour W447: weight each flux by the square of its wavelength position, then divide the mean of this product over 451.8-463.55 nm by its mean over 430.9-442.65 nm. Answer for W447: 1.41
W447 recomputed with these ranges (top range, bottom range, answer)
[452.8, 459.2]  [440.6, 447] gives 1.25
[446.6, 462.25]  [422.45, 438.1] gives 1.62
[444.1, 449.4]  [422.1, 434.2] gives 1.55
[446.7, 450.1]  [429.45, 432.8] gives 1.63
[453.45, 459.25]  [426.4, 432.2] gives 1.87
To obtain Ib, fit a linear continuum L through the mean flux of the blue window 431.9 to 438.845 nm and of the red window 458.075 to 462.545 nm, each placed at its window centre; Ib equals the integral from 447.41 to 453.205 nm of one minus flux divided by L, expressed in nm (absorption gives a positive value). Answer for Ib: -0.206 nm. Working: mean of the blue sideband 22.4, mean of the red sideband 28.8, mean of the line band 27.1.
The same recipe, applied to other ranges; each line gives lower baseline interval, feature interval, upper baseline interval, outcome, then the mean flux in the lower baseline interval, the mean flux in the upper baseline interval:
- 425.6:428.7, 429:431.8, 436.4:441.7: 0.432 nm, 17.3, 22.3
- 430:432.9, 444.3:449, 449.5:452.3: 0.146 nm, 17.6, 28.1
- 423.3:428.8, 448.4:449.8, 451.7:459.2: -0.053 nm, 17.6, 27.8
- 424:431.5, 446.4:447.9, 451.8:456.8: -0.090 nm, 16.8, 27.1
